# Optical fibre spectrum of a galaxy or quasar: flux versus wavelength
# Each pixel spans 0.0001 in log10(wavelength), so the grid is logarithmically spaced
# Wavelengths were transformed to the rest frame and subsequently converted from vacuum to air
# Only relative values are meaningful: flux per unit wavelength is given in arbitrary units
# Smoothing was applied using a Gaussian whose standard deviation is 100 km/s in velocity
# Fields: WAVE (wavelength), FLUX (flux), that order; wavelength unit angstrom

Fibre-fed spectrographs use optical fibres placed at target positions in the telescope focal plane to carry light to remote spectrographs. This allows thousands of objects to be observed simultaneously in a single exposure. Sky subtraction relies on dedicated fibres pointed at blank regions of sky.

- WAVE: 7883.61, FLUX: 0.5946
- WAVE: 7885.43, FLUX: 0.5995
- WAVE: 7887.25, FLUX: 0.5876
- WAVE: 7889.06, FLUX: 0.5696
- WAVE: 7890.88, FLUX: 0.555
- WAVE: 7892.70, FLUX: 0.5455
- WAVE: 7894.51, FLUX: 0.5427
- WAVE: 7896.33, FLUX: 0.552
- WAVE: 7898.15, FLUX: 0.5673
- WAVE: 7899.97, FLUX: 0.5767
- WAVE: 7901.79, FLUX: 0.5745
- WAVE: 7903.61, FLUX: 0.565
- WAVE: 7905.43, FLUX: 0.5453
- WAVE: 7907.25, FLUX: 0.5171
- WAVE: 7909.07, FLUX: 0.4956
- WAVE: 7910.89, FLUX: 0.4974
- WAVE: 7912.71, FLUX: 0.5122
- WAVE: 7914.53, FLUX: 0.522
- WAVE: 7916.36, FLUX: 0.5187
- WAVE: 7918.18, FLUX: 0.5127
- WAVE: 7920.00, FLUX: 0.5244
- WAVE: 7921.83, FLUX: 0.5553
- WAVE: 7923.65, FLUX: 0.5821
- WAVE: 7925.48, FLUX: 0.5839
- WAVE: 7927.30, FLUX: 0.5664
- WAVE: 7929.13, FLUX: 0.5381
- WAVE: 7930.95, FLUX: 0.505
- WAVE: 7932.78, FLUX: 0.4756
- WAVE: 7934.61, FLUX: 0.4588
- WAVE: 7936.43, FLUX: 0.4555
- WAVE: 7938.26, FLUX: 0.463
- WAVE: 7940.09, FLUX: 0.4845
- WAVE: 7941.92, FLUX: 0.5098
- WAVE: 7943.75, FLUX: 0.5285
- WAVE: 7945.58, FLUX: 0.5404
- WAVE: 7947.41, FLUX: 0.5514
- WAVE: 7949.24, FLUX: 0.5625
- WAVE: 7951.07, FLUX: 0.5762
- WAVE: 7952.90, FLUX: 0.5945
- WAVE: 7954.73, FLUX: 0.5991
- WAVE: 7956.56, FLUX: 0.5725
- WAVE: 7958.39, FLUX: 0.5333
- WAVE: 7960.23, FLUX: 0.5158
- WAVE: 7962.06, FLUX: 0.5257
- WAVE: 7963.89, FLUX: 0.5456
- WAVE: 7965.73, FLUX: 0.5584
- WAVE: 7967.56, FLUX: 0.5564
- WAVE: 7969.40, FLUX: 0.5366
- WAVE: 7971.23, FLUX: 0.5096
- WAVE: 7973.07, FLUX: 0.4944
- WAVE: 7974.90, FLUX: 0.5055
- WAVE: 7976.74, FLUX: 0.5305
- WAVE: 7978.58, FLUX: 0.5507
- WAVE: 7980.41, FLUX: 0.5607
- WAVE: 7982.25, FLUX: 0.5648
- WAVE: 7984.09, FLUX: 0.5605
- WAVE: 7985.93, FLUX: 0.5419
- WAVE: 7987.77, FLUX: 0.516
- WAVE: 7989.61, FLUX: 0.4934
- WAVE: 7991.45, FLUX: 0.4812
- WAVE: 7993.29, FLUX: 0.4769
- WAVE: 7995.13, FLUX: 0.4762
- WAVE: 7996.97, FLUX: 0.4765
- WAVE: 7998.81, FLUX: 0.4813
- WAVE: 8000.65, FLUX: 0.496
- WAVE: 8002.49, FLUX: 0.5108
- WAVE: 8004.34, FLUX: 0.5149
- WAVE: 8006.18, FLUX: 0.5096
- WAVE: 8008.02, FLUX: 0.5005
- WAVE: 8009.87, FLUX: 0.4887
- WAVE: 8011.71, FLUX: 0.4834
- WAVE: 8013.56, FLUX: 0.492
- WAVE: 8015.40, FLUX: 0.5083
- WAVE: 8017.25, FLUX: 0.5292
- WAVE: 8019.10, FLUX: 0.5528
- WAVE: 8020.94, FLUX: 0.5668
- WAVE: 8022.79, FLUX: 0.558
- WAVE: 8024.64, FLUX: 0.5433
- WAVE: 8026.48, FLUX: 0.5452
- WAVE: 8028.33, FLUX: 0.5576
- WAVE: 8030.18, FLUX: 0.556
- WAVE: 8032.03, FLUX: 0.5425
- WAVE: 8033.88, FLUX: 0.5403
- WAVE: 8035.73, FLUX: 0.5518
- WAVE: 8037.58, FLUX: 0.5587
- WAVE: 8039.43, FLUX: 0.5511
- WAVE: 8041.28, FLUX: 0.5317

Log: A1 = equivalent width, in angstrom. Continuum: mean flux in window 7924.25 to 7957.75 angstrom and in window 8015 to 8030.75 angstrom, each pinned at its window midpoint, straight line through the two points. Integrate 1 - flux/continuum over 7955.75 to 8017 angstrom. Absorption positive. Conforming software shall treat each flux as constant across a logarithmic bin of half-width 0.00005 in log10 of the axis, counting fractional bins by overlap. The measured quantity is 2.6 angstrom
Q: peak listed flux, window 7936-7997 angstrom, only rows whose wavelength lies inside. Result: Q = 0.5991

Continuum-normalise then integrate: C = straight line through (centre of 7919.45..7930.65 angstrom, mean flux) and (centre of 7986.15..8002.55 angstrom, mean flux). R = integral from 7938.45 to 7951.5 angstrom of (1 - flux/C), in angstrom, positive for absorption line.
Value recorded 0.17 angstrom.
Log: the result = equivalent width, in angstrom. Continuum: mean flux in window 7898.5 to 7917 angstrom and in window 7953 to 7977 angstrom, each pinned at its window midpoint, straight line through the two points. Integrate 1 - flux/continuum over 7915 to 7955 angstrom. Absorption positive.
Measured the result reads 0.5 angstrom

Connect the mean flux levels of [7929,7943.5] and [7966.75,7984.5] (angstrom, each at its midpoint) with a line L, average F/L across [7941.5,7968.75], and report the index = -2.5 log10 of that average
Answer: -0.09 mag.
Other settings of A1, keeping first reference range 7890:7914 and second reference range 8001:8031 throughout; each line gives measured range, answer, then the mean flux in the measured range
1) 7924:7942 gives 1.0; 0.506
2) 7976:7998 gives 0.4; 0.519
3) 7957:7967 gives -0.1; 0.538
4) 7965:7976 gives 0.1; 0.526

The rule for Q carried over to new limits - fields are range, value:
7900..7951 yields 0.5839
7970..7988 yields 0.5648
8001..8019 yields 0.5292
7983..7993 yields 0.5605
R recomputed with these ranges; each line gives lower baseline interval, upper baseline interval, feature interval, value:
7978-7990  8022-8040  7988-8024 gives 2.7 angstrom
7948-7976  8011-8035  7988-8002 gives 1.4 angstrom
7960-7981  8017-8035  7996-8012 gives 1.4 angstrom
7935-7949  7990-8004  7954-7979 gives -2.0 angstrom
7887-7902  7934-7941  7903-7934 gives -1.3 angstrom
